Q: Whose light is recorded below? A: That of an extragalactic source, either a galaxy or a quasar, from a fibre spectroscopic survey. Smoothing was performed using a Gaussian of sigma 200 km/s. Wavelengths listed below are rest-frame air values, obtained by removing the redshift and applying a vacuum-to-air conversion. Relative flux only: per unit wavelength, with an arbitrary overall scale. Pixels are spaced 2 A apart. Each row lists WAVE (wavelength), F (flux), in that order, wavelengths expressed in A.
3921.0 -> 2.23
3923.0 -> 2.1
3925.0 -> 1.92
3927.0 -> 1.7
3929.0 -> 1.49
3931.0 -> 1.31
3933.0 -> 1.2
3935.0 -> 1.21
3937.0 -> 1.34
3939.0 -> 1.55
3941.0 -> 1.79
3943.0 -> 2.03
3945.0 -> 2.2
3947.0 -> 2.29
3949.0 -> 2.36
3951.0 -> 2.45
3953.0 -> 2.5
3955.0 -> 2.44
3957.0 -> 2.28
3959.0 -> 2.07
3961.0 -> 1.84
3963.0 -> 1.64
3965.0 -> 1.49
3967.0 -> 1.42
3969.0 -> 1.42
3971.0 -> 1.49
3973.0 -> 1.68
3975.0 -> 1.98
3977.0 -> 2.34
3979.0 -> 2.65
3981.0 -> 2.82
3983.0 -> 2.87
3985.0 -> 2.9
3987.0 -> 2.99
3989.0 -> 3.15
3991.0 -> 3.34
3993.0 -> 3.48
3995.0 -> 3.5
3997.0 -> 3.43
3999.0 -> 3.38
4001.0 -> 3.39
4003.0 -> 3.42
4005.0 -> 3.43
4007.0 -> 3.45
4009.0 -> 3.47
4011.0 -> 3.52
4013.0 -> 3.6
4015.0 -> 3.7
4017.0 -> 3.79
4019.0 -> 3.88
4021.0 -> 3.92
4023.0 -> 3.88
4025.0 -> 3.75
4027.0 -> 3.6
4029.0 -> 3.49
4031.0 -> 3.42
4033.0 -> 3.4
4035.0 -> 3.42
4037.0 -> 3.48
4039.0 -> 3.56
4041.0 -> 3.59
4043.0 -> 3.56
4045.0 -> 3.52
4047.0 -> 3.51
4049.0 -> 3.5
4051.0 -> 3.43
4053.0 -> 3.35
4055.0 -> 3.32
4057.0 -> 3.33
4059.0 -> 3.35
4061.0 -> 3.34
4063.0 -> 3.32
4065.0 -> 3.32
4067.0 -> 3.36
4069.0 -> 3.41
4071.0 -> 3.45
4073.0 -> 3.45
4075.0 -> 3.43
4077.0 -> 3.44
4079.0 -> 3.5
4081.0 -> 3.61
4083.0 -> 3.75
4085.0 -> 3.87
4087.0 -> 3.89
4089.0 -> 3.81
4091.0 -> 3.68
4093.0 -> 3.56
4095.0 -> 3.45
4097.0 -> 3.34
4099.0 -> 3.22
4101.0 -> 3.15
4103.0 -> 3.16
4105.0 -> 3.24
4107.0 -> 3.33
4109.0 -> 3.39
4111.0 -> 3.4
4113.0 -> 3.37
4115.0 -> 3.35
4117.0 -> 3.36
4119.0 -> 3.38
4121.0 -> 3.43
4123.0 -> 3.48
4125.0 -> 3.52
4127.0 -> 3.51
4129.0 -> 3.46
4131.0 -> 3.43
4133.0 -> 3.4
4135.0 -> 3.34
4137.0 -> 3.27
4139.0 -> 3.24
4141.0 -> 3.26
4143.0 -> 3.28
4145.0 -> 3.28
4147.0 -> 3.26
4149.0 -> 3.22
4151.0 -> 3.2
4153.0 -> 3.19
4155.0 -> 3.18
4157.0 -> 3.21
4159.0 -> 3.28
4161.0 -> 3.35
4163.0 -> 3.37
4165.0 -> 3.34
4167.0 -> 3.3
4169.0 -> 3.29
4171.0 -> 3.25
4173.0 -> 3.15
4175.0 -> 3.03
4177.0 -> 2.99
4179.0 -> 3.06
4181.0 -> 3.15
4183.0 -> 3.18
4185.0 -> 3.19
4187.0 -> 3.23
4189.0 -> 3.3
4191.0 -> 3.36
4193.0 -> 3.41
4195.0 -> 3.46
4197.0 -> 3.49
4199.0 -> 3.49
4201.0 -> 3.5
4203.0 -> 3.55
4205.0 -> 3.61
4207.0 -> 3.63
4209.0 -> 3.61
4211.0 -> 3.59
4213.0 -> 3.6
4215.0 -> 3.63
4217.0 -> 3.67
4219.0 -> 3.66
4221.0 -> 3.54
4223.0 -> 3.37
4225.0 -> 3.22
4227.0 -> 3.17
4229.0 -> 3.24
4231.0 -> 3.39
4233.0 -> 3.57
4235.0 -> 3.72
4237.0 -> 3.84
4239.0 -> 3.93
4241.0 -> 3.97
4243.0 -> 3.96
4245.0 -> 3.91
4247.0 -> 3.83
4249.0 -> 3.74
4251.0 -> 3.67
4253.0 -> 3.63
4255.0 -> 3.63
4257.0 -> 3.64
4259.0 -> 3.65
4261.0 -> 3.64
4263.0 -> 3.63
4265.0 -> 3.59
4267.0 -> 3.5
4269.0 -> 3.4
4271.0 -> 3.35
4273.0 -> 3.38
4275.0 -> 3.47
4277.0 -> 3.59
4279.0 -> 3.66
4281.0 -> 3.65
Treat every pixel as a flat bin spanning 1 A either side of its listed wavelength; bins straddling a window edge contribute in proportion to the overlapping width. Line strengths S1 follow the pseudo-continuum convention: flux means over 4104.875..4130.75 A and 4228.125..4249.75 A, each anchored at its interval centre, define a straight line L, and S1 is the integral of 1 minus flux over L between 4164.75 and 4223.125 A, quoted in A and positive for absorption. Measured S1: 3.7 A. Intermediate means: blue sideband 3.41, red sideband 3.74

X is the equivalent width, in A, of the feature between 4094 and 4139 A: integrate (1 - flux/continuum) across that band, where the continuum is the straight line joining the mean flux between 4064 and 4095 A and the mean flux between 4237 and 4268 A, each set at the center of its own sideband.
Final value 3.0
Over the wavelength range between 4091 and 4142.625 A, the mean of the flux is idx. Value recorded 3.37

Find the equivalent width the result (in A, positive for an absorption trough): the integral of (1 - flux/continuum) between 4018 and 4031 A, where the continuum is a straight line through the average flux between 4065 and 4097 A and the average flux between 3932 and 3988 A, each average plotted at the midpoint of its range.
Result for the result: -4.00 A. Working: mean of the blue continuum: 2.04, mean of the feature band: 3.73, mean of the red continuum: 3.56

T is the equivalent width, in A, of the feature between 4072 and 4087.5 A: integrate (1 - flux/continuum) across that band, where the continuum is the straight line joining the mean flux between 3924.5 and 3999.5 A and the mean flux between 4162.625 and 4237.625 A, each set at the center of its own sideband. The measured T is -4.5 A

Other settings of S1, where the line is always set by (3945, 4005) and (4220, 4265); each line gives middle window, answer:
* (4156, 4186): 1.1 A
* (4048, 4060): -2.2 A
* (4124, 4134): -1.0 A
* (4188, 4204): 0.0 A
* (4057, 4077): -3.3 A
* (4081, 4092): -2.9 A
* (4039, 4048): -2.4 A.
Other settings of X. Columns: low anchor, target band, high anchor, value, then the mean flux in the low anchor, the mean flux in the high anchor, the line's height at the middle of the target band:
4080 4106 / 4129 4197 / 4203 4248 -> 5.9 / 3.52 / 3.62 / 3.57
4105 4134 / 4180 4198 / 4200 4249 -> 1.2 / 3.41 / 3.62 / 3.55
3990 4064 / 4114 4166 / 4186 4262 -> 3.2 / 3.51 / 3.58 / 3.55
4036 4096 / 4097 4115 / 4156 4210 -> 0.8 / 3.5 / 3.33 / 3.44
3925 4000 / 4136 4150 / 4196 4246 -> -0.4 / 2.21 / 3.59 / 3.18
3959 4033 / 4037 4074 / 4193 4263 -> -3.4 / 2.98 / 3.61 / 3.14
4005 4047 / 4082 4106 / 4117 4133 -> -0.1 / 3.59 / 3.45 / 3.49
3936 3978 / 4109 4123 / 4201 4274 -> -2.5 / 1.93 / 3.6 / 2.88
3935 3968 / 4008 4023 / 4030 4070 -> -4.1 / 1.96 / 3.42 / 2.91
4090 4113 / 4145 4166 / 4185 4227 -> 1.0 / 3.36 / 3.48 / 3.42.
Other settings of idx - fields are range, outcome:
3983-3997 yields 3.22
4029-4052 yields 3.49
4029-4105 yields 3.46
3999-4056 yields 3.55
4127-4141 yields 3.36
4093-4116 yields 3.32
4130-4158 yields 3.27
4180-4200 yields 3.33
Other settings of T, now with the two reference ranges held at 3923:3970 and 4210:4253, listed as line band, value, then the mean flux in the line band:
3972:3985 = -2.5 A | 2.43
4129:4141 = -1.3 A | 3.34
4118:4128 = -1.8 A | 3.46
